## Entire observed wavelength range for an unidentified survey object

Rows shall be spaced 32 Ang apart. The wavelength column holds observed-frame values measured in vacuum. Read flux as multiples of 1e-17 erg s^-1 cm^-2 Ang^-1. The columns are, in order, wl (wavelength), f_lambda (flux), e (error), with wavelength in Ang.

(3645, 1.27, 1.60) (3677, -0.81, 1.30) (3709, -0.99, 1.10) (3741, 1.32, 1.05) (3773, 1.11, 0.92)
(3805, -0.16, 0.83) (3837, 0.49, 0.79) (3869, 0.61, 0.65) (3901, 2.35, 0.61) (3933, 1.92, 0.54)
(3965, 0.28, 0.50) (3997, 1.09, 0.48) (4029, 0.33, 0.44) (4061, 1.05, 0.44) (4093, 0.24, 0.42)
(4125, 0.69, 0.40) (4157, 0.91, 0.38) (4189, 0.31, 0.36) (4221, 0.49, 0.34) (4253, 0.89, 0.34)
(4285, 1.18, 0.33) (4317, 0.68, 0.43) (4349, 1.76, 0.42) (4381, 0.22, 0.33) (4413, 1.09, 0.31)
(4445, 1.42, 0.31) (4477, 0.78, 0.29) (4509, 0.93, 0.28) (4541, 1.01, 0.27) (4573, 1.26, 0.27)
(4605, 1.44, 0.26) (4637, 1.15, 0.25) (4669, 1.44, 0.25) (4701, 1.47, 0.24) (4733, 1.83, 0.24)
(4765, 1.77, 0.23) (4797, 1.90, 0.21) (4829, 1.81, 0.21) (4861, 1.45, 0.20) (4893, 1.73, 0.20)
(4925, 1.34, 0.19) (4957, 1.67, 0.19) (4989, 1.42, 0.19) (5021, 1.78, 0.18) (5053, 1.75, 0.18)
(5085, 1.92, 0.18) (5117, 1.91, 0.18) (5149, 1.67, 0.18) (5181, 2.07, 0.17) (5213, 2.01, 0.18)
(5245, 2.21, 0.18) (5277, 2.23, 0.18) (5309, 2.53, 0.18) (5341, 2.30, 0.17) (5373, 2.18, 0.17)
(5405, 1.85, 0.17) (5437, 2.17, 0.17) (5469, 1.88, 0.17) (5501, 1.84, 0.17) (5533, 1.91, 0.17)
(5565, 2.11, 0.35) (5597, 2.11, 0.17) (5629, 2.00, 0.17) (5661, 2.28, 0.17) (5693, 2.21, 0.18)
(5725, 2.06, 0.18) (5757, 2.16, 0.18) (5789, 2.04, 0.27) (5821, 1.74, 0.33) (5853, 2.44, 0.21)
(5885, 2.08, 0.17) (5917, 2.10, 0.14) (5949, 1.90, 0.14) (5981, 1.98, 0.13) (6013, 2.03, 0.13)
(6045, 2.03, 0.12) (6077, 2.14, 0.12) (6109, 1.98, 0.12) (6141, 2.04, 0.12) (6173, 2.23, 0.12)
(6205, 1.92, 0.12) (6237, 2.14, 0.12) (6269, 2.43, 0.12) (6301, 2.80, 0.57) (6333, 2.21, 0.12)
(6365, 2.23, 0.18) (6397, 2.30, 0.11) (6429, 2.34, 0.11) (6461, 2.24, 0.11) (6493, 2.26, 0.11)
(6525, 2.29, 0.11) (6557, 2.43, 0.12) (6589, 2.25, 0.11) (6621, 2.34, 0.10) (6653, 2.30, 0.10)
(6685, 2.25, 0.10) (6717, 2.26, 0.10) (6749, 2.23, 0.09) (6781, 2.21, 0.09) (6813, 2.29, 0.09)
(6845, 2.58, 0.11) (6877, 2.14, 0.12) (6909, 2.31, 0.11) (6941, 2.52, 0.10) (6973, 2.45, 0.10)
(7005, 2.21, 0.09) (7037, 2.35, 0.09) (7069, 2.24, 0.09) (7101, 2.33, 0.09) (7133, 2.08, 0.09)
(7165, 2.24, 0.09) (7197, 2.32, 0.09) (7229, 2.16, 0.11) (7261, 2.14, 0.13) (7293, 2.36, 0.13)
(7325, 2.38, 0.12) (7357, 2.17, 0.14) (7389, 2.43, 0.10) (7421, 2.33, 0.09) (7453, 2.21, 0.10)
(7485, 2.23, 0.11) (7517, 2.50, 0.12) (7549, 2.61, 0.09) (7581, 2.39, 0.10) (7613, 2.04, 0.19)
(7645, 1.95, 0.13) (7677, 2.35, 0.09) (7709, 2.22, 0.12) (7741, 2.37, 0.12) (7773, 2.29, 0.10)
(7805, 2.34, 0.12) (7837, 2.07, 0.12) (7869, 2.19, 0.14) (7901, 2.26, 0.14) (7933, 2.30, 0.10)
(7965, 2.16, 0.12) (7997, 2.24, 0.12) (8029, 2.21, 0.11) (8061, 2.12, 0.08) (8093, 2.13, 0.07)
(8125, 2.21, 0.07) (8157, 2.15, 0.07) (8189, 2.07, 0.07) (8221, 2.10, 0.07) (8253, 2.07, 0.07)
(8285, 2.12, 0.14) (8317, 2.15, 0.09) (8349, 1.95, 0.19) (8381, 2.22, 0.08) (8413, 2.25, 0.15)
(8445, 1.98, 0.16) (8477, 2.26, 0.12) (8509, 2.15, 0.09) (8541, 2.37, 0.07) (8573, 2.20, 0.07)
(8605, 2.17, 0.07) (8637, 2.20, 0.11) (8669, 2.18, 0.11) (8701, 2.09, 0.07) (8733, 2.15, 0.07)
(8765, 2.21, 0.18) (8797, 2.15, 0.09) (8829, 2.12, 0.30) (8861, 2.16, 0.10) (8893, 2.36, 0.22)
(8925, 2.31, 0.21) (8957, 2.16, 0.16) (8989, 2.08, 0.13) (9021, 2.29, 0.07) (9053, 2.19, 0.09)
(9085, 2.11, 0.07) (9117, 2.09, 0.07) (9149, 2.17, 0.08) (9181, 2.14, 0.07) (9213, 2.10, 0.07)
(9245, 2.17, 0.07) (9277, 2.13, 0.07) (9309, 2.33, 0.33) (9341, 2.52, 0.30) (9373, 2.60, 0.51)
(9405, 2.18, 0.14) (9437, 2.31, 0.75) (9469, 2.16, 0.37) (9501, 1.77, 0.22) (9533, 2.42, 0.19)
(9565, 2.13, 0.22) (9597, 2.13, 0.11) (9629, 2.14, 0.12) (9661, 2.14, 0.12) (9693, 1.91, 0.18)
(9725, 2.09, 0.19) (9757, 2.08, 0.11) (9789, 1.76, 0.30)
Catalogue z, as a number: 0.15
